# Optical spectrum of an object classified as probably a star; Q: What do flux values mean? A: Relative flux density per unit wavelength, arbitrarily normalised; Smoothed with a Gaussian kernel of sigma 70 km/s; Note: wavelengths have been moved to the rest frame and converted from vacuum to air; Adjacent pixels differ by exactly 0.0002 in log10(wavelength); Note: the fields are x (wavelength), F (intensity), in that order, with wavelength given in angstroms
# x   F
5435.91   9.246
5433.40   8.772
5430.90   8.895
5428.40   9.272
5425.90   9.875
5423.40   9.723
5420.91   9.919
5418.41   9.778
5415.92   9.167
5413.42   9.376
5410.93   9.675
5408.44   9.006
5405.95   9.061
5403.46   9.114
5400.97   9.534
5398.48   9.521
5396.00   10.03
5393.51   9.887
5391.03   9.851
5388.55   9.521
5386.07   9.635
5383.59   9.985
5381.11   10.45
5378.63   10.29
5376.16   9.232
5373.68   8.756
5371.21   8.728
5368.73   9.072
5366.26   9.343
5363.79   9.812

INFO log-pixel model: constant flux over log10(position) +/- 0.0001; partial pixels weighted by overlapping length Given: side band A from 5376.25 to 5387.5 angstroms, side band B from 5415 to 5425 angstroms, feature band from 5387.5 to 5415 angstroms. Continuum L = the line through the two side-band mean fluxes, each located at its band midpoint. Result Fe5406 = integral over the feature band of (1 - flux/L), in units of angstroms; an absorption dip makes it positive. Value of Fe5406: 0.9 angstroms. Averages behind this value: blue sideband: 10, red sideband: 9.68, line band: 9.5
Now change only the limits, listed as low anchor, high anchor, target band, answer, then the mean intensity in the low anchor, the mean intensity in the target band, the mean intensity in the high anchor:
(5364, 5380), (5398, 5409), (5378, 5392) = -1.0 angstroms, 9.28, 9.94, 9.24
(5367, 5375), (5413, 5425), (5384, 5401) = -1.0 angstroms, 8.88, 9.74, 9.62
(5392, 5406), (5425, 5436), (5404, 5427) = -0.3 angstroms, 9.57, 9.5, 9.18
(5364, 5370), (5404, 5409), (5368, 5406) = -1.6 angstroms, 9.3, 9.56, 9.05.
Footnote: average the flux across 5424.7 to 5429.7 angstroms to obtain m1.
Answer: 9.56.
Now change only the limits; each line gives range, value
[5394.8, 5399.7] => 9.79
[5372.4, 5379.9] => 9.43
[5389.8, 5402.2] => 9.76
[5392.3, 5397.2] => 9.95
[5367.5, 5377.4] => 8.95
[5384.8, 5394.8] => 9.73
